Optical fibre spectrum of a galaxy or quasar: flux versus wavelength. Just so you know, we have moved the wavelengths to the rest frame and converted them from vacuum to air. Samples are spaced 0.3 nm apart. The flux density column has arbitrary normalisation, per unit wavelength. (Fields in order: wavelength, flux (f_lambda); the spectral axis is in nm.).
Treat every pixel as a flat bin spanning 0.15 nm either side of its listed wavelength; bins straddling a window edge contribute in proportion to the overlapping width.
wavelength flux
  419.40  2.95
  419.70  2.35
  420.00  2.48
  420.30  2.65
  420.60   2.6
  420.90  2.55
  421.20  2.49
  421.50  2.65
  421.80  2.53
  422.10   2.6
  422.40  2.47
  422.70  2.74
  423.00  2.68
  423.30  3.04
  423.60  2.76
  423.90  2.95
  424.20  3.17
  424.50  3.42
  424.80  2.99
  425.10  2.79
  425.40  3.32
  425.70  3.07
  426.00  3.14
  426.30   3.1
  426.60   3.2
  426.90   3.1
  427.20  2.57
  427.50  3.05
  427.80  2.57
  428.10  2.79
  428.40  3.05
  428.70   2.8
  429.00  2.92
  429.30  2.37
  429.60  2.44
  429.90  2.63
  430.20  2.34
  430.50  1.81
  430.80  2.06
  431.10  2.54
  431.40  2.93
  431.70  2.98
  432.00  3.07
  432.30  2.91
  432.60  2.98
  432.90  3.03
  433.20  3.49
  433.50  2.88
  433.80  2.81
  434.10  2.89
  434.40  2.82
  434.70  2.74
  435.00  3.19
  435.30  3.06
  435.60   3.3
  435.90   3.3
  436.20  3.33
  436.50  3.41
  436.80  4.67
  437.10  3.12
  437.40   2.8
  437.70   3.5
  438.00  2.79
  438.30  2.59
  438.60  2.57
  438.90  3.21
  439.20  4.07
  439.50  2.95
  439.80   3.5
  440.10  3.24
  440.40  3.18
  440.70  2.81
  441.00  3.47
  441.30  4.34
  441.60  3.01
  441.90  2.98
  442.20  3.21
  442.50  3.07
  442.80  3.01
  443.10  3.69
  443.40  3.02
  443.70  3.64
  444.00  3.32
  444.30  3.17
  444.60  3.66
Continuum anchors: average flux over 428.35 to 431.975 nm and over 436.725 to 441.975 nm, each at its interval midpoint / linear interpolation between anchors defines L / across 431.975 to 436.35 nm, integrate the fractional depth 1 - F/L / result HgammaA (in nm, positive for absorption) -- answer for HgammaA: -0.28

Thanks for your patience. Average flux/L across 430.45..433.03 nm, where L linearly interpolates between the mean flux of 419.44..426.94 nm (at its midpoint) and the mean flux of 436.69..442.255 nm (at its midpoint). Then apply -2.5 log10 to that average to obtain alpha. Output 0.12 mag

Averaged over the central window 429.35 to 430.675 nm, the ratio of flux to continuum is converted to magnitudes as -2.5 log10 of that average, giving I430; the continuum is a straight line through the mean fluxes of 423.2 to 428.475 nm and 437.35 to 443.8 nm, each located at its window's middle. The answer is 0.308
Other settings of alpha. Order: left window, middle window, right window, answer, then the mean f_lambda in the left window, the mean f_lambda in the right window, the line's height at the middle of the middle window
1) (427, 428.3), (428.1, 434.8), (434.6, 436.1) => 0.08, 2.77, 3.14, 2.95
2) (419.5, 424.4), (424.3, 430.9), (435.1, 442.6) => 0.02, 2.68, 3.26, 2.87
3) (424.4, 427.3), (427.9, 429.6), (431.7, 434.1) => 0.11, 3.07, 3.01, 3.05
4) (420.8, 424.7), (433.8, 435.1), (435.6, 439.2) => 0.10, 2.78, 3.25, 3.15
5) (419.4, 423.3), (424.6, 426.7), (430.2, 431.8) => -0.22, 2.6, 2.44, 2.53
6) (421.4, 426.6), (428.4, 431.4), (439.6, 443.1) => 0.22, 2.92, 3.27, 3.04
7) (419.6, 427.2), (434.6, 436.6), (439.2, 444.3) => -0.02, 2.83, 3.3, 3.14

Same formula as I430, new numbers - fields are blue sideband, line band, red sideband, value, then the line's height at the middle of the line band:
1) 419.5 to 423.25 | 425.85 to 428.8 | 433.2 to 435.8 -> -0.06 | 2.77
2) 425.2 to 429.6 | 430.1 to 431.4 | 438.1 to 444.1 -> 0.30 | 2.99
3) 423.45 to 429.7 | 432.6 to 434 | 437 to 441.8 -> 0.01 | 3.07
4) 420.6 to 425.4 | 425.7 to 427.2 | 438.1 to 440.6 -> -0.07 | 2.87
